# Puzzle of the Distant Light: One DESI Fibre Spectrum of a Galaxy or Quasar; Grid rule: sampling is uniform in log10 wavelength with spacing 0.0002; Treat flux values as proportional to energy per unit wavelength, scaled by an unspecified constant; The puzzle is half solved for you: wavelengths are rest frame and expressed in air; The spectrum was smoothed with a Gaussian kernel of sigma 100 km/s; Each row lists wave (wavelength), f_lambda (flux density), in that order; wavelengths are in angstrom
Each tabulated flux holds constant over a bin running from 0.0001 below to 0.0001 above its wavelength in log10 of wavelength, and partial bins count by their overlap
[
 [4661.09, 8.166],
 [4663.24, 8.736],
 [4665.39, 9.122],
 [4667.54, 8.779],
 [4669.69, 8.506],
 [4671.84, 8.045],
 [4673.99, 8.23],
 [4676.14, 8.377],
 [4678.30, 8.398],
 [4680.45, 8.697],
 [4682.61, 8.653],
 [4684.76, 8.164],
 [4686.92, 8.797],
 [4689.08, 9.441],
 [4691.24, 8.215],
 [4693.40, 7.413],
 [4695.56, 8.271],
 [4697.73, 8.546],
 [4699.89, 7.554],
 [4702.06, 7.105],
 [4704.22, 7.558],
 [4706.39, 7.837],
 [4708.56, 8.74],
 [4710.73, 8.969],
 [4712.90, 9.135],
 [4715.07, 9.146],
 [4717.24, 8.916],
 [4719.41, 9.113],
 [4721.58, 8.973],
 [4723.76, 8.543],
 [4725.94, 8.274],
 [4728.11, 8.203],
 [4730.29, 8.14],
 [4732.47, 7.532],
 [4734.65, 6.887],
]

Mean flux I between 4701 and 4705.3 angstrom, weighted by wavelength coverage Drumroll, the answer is 7.34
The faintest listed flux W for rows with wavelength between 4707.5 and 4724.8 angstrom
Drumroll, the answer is 8.543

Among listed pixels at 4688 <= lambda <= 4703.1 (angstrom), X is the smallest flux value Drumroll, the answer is 7.105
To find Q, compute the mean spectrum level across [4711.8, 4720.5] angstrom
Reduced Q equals 9.09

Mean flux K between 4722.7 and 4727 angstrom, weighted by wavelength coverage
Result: 8.4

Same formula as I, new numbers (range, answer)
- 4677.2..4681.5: 8.54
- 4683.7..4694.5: 8.41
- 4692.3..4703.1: 7.78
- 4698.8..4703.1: 7.33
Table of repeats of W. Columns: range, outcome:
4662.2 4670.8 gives 8.506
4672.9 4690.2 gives 8.164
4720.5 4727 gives 8.274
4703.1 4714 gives 7.558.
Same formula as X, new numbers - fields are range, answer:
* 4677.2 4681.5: 8.398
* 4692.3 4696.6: 7.413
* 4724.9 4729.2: 8.203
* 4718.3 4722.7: 8.973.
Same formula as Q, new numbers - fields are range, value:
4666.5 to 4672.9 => 8.44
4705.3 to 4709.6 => 8.27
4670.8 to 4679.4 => 8.27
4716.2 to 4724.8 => 8.89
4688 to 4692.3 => 8.83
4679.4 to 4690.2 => 8.75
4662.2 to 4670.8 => 8.78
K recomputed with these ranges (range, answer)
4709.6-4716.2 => 9.08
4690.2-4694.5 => 7.82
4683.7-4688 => 8.48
